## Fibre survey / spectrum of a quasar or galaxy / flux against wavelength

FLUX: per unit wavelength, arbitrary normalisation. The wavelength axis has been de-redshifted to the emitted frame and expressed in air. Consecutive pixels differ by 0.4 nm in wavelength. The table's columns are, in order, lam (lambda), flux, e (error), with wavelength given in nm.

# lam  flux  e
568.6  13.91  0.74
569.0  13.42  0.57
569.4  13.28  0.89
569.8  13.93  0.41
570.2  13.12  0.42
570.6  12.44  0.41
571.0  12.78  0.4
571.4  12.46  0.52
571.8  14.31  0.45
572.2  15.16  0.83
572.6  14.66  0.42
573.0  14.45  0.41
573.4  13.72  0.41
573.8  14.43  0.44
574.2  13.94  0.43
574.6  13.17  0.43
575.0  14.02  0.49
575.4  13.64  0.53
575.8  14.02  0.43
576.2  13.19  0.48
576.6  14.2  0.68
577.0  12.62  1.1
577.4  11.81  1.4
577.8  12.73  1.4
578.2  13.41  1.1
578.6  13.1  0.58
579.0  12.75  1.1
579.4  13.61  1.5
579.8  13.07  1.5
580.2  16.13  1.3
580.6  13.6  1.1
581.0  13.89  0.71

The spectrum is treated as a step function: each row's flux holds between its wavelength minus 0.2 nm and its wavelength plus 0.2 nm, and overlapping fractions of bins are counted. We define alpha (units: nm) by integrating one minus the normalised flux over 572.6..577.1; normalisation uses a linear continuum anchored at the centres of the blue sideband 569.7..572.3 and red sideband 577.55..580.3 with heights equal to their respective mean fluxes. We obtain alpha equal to -0.146 nm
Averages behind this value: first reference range 13.4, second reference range 13.4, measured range 13.8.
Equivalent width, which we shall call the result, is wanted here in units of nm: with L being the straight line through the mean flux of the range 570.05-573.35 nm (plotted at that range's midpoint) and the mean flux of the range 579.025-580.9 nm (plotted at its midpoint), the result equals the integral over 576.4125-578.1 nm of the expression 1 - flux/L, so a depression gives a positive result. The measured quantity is 0.12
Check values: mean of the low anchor 13.7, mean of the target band 12.9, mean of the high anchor 14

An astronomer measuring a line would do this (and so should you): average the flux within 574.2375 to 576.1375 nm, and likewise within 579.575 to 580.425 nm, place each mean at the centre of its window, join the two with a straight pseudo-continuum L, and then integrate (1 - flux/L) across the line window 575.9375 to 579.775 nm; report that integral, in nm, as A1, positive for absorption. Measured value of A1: 0.30 nm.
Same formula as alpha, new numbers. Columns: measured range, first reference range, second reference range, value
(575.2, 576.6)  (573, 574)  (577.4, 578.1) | -0.05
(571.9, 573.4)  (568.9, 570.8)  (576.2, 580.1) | -0.16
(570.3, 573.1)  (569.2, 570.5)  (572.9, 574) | 0.02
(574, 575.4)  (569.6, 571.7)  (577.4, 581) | -0.05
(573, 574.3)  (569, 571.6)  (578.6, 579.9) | -0.10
